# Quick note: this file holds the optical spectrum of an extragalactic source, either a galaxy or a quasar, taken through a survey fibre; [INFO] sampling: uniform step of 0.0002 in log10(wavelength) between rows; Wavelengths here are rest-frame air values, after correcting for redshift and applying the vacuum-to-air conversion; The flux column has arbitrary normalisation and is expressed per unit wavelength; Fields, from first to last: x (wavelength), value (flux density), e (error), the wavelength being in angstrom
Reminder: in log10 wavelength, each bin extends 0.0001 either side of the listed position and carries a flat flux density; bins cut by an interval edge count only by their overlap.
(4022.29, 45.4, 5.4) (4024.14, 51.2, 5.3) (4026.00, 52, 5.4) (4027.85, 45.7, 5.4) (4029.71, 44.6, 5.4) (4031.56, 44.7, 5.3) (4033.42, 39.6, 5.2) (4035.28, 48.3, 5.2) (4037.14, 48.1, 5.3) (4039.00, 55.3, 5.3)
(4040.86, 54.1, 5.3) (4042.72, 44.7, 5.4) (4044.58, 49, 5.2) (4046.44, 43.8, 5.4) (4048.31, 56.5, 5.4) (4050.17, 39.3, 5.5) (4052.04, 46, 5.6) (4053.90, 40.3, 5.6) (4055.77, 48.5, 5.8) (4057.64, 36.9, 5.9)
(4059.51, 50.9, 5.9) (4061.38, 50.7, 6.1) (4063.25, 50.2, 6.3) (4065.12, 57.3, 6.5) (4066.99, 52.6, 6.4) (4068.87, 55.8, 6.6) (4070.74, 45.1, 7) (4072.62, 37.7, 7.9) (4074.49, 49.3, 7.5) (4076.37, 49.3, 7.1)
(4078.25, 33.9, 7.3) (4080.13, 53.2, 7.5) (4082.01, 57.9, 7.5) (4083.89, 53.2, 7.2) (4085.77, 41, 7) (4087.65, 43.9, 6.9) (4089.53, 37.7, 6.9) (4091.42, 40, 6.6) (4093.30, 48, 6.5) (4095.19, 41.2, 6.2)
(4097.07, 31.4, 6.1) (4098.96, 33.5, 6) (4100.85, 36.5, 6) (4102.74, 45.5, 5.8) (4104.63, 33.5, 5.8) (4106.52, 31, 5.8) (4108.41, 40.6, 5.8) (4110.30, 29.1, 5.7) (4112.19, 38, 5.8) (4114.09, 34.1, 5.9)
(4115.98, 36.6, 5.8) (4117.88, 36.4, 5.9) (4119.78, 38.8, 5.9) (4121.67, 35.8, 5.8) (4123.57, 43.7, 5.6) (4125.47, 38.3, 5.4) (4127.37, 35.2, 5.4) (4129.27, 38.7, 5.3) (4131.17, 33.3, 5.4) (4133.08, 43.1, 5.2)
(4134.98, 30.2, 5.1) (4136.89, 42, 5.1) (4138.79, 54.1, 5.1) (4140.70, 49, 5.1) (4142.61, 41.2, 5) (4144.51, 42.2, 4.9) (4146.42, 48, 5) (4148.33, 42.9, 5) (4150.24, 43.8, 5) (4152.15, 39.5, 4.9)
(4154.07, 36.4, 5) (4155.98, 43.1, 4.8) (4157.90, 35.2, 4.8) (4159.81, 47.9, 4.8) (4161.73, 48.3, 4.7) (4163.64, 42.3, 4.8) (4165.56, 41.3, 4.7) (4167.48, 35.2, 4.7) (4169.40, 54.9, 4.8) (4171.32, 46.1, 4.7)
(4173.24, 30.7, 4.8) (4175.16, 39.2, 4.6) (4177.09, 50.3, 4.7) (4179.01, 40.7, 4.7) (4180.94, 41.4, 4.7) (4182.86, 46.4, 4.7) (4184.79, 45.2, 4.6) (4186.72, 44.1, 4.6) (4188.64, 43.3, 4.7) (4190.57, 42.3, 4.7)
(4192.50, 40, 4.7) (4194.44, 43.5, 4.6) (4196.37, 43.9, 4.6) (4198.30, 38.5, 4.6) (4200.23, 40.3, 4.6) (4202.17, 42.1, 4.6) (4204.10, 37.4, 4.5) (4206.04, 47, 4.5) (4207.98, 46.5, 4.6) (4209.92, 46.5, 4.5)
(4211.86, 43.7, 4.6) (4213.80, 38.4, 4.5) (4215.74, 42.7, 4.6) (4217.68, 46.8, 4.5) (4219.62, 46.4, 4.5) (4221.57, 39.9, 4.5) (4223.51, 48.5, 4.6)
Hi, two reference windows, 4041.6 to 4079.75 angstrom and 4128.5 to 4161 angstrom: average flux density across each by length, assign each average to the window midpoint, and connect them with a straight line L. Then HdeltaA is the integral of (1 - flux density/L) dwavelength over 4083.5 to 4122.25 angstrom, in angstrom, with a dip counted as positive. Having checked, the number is 5.5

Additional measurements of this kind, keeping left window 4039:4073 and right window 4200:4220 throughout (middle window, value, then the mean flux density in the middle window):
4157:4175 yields 1.0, 42.3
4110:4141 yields 5.0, 38.6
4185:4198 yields 0.4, 42.8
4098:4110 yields 2.7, 36.3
